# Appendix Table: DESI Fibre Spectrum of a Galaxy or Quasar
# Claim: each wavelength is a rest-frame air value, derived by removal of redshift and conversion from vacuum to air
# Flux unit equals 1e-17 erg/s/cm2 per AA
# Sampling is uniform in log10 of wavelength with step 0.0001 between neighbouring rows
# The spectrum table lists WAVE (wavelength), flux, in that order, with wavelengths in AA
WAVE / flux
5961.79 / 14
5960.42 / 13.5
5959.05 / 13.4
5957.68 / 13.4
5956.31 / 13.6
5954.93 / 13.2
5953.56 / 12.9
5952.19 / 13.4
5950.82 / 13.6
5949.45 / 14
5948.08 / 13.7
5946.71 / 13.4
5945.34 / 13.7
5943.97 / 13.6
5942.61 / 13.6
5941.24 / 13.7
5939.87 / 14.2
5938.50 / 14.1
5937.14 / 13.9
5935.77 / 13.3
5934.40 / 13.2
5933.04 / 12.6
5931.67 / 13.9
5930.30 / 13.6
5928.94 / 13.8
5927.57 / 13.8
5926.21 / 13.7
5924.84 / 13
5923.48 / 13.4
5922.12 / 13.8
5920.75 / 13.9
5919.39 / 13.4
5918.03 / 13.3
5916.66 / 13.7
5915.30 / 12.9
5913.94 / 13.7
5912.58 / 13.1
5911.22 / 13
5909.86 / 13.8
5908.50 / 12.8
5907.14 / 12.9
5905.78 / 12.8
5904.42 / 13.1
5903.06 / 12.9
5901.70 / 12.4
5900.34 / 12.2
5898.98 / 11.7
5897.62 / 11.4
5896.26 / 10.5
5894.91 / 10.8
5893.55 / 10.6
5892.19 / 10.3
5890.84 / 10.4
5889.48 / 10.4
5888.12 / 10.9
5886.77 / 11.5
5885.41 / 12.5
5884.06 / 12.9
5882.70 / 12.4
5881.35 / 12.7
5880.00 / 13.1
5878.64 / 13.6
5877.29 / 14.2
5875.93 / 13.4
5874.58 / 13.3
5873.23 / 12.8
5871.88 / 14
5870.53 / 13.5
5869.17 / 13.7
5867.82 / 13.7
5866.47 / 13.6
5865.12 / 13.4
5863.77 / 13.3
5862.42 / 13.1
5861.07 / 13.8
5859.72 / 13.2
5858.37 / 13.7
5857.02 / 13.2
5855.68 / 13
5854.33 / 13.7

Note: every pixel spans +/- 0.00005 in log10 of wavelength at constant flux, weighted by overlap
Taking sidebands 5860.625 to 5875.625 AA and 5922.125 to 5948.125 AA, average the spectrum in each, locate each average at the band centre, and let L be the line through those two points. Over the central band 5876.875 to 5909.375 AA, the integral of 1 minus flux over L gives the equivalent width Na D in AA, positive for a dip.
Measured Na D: 3.6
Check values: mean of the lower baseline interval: 13.5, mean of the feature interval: 12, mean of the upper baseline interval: 13.6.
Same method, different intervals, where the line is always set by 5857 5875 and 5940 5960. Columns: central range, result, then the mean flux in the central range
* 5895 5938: 1.4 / 13.1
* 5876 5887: 0.4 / 12.9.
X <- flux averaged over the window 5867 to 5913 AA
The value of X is 12.4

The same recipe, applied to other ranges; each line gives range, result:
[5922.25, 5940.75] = 13.6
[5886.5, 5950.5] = 12.9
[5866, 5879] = 13.6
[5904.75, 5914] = 13.1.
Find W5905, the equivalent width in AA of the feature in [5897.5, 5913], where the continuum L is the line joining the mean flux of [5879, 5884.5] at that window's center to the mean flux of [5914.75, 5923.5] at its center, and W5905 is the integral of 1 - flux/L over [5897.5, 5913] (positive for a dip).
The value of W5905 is 0.6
